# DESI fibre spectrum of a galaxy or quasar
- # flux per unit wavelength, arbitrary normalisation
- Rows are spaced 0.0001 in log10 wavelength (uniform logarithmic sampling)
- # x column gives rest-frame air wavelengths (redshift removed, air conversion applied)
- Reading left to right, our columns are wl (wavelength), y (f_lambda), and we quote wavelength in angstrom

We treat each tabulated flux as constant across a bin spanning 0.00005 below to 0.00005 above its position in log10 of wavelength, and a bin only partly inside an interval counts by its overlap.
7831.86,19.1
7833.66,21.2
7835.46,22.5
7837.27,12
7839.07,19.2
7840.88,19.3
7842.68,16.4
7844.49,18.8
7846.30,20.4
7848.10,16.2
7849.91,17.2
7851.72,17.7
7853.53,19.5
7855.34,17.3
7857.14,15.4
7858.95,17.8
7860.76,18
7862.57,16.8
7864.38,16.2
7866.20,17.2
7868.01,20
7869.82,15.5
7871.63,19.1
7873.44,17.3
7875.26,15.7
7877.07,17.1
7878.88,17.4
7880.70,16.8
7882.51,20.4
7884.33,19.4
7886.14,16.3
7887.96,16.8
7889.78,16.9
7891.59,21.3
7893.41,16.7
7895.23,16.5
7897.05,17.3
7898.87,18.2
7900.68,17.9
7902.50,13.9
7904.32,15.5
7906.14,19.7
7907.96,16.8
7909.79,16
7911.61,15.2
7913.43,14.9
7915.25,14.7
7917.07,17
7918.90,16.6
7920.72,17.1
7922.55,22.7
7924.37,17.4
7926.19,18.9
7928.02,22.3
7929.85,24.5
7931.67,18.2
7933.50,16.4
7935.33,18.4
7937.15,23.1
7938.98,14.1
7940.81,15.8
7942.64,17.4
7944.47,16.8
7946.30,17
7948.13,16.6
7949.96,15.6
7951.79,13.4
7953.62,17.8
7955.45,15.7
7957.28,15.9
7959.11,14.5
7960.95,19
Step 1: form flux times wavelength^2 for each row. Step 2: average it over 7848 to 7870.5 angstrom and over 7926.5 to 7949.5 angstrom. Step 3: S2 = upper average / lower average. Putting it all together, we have 1.08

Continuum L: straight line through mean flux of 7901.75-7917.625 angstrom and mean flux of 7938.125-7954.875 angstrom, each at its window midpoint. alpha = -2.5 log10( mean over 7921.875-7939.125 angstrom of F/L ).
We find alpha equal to -0.23 mag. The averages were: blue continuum 16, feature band 19.8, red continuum 16.1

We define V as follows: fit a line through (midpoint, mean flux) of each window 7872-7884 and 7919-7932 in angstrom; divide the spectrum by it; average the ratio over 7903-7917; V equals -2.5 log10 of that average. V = 0.19 mag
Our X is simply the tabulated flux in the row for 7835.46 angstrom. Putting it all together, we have 22.5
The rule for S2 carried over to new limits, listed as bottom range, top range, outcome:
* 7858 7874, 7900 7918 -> 0.93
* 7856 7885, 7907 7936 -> 1.04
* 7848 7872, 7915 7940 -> 1.10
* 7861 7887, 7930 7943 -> 1.05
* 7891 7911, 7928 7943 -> 1.10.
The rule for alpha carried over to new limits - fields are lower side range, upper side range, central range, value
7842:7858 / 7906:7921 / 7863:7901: -0.04 mag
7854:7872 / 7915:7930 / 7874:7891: 0.02 mag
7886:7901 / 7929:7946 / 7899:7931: 0.01 mag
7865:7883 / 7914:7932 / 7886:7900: 0.03 mag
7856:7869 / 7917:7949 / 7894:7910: 0.06 mag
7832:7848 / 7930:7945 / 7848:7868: 0.07 mag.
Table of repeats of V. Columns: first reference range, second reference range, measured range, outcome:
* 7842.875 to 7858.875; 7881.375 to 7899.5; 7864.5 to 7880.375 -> 0.033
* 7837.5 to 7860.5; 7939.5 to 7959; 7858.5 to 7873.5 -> -0.004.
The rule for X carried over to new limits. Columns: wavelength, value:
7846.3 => 20.4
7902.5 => 13.9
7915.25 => 14.7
